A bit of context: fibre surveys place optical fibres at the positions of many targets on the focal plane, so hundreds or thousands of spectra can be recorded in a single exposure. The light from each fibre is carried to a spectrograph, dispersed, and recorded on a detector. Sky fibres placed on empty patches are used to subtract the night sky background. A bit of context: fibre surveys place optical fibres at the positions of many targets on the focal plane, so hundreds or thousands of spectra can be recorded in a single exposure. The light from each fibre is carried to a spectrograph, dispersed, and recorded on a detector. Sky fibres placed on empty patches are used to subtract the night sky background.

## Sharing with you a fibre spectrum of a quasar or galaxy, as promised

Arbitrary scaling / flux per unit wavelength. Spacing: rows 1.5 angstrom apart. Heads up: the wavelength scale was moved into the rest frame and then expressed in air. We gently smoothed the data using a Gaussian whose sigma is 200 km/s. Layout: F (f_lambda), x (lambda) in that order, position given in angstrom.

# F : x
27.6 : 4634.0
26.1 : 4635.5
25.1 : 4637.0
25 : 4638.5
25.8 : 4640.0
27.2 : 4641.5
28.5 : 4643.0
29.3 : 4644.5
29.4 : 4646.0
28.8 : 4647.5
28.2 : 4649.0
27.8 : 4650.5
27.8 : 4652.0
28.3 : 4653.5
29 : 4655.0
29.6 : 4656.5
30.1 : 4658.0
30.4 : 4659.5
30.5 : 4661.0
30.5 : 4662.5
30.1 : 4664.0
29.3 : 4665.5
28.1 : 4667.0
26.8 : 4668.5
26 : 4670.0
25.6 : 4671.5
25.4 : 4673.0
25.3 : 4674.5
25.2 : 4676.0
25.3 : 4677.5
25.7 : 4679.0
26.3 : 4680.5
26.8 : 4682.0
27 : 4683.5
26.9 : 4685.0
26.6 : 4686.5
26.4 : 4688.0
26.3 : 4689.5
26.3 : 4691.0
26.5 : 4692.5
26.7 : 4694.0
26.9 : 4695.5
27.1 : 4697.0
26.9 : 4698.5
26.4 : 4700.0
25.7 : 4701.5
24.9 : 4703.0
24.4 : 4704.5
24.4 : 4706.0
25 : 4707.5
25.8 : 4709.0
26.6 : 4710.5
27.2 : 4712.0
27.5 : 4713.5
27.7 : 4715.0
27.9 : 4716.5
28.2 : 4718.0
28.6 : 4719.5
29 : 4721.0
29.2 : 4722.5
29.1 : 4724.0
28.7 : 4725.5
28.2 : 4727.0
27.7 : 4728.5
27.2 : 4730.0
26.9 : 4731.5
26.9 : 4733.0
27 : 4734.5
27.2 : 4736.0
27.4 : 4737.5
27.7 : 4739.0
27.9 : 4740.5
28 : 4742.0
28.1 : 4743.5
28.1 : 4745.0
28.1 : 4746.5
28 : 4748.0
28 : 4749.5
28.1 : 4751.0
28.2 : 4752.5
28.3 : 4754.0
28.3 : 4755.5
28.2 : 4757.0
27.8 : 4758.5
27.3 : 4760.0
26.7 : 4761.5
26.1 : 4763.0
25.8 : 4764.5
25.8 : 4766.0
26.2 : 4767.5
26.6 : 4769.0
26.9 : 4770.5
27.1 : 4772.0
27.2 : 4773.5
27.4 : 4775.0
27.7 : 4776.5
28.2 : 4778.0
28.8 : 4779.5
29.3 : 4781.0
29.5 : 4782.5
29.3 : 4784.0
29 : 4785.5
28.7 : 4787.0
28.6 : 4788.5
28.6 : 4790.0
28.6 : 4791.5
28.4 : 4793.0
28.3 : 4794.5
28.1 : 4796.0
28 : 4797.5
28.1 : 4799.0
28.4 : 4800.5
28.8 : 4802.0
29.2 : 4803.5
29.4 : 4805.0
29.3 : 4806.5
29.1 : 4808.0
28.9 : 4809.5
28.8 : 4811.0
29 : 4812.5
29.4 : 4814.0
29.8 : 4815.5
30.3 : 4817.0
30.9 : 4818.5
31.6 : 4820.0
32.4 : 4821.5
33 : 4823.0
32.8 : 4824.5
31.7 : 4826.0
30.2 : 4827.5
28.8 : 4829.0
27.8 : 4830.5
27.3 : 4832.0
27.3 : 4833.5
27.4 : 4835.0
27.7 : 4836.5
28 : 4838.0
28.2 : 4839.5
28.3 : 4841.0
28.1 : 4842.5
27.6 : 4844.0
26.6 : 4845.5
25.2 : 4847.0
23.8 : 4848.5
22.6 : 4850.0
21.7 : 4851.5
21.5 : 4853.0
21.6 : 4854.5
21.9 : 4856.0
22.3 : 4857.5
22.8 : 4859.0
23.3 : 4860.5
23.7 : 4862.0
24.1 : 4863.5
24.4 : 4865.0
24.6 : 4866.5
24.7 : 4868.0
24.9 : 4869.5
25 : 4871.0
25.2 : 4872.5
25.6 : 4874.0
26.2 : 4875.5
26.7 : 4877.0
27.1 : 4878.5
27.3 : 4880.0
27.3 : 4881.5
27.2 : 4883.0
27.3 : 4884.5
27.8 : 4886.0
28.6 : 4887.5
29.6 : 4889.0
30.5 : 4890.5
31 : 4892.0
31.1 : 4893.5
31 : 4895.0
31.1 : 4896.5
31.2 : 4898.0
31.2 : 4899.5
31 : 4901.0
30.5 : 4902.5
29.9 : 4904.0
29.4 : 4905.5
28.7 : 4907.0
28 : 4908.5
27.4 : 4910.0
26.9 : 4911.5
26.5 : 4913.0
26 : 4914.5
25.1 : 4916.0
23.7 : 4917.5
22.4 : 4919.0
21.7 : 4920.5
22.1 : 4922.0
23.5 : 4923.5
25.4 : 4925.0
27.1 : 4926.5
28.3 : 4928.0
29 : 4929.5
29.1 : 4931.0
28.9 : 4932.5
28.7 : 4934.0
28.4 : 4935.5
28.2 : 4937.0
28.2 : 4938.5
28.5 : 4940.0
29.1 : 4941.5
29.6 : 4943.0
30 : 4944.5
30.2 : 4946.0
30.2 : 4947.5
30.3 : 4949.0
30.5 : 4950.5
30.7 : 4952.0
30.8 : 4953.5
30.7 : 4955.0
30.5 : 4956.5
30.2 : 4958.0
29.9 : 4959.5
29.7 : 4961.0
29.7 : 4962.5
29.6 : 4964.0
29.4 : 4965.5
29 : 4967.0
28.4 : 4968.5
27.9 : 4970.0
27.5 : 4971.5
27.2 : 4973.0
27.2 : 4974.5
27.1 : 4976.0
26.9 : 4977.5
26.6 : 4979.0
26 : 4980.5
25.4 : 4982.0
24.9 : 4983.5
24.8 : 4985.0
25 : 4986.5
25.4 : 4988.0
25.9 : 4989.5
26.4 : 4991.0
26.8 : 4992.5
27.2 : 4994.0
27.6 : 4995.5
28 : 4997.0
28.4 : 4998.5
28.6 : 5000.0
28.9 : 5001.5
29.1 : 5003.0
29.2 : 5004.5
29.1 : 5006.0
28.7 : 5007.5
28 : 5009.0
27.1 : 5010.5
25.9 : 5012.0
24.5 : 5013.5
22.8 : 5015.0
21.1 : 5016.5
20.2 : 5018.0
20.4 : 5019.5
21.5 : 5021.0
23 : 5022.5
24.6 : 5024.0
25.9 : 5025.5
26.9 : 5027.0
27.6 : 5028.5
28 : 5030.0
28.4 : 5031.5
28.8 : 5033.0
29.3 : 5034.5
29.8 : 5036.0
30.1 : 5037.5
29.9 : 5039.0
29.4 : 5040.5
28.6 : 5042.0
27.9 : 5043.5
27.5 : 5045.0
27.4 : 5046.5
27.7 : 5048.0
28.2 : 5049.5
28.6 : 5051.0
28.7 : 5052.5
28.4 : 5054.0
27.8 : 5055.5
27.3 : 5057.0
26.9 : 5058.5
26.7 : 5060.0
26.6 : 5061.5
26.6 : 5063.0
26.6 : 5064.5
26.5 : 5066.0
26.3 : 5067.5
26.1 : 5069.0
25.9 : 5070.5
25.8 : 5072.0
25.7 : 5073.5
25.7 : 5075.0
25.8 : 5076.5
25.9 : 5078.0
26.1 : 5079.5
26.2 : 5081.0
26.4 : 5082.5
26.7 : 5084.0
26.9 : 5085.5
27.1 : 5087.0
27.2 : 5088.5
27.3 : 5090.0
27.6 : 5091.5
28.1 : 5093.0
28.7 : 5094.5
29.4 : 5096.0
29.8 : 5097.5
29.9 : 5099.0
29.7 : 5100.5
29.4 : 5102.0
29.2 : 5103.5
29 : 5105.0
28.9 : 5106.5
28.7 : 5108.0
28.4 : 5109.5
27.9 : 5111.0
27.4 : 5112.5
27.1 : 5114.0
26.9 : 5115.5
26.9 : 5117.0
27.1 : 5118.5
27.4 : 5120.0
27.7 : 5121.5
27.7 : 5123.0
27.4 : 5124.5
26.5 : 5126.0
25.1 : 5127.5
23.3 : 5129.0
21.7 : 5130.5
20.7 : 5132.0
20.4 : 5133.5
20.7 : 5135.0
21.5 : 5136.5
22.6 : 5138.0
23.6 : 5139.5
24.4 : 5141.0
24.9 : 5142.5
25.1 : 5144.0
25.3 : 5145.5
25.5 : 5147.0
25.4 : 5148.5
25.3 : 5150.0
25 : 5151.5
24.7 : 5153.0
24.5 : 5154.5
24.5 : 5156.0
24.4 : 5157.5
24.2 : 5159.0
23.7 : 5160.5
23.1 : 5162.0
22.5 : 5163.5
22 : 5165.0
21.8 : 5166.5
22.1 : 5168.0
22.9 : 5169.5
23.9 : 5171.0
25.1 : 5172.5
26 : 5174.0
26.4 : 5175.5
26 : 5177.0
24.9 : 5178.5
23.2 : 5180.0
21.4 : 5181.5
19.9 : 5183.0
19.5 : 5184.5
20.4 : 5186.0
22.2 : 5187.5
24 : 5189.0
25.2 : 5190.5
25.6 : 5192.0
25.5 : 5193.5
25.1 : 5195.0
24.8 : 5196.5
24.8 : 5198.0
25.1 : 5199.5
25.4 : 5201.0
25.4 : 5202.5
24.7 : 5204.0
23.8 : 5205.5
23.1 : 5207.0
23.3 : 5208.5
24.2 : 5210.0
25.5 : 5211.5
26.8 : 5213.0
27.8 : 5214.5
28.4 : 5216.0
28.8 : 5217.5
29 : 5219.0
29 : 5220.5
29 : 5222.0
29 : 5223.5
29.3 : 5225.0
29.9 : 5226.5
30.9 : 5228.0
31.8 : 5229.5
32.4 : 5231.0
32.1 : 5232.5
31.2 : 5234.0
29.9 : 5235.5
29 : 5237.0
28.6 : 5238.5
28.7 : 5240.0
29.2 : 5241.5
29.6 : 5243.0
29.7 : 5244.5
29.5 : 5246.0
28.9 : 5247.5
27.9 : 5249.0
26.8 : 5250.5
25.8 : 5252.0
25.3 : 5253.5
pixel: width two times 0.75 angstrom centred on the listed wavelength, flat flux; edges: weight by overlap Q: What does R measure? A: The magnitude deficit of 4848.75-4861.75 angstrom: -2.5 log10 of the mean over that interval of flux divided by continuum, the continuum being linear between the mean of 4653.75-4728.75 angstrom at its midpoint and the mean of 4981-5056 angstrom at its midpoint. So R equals 0.21 mag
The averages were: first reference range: 27.2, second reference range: 26.9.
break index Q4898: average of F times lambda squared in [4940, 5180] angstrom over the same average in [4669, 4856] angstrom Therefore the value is 1.09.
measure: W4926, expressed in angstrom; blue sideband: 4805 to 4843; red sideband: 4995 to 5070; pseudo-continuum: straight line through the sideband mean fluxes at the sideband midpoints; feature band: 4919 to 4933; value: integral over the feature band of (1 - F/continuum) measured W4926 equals 1.18 angstrom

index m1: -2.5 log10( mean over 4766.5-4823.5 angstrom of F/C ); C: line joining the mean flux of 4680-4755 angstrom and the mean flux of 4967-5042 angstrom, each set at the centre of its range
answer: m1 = -0.07 mag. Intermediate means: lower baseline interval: 27.2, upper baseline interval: 26.7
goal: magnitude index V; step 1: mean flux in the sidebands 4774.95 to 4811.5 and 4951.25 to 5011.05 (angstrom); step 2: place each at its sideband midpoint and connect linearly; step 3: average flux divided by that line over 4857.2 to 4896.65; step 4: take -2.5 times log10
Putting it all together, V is 0.07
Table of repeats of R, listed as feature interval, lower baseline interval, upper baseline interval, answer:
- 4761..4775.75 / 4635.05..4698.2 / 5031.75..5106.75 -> 0.036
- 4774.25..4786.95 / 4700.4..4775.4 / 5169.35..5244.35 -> -0.056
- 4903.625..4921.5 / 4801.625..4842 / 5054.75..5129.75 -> 0.100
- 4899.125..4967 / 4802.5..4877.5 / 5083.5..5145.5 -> -0.059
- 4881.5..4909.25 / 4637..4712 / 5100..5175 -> -0.136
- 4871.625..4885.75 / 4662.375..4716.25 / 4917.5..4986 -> 0.034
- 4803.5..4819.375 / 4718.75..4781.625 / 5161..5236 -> -0.080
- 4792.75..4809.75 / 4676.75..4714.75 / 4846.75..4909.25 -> -0.086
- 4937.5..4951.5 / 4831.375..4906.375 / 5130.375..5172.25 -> -0.146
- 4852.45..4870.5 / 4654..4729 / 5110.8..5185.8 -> 0.122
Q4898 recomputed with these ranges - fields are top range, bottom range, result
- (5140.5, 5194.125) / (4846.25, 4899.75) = 1.03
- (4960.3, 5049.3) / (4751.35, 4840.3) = 1.03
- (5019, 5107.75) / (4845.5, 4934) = 1.11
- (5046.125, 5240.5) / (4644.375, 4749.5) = 1.14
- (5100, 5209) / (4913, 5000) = 0.97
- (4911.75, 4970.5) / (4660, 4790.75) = 1.12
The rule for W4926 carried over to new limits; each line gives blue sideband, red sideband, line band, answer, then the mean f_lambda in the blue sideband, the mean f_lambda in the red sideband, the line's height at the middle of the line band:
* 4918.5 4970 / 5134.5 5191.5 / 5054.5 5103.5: -3.2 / 28.5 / 23.6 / 25.5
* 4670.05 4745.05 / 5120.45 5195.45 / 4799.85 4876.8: -3.2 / 26.9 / 23.9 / 26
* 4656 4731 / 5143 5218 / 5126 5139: 1.2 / 27.2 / 24.4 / 24.6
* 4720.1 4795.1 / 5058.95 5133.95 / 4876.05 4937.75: -0.9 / 27.9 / 26.9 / 27.4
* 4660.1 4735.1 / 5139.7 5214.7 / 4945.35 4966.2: -3.8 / 27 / 24.2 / 25.5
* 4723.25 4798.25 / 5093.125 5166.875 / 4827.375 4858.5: 1.8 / 27.8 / 25.7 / 27.4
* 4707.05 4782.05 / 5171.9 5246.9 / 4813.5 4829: -2.1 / 27.6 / 26.6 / 27.4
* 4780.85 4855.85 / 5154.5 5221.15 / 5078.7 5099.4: -1.8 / 28.2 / 24.4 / 25.5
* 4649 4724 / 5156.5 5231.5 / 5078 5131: -3.9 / 27.2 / 25.2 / 25.6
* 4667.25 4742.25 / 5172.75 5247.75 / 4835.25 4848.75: -0.2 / 26.8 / 26.7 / 26.8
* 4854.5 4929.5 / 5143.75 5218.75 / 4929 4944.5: -1.5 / 26.7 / 24.4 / 26.3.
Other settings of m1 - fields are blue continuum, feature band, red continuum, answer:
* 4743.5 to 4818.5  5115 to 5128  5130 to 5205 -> -0.115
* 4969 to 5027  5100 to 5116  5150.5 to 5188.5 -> -0.167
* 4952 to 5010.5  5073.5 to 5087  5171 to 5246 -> 0.045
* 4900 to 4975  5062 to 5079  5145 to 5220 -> 0.004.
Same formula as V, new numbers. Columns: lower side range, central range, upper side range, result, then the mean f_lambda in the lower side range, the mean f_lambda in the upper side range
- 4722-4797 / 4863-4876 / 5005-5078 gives 0.101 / 27.8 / 26.7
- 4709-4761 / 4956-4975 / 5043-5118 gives -0.052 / 27.9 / 27.5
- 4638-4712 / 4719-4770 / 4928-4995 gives -0.009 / 27.1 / 28.3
